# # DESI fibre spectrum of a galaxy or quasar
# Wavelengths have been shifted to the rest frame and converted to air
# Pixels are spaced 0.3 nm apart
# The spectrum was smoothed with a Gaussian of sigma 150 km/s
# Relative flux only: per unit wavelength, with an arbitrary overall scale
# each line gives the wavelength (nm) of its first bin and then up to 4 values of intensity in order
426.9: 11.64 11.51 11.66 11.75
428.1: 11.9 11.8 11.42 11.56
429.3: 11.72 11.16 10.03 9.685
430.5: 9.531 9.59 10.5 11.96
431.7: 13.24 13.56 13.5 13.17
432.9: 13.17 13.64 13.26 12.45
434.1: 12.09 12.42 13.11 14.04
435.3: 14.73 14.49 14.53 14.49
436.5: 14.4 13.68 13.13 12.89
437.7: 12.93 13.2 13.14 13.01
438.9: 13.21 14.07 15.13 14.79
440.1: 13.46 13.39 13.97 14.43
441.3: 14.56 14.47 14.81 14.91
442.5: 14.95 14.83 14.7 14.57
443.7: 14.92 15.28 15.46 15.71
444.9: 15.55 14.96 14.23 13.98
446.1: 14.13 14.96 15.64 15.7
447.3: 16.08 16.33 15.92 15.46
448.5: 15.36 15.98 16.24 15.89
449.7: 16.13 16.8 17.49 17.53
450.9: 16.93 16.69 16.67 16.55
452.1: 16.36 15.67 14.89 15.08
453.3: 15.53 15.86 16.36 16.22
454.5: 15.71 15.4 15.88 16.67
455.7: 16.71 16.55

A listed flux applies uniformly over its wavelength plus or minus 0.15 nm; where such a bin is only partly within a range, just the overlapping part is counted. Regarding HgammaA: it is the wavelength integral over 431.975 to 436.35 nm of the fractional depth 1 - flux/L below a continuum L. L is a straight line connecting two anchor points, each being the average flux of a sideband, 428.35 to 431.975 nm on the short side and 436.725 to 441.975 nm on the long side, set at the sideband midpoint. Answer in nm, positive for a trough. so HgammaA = -0.45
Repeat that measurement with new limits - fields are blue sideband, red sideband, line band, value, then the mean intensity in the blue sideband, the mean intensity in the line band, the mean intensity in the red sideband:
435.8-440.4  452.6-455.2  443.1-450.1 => -0.308 nm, 13.7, 15.4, 15.7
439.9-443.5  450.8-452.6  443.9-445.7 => -0.015 nm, 14.4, 15.2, 16.4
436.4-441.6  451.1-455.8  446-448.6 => -0.086 nm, 13.7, 15.5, 16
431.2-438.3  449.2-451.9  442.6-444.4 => 0.034 nm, 13.4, 14.9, 16.7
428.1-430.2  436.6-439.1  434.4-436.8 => -0.269 nm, 11.2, 14.1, 13.2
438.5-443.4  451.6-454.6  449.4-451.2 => -0.160 nm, 14.3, 16.9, 15.8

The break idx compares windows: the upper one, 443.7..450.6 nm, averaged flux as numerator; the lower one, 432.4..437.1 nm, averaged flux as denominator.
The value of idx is 1.2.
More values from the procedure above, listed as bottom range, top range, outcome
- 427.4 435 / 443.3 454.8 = 1.32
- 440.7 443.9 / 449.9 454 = 1.11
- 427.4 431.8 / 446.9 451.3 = 1.46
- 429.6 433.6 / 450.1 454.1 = 1.37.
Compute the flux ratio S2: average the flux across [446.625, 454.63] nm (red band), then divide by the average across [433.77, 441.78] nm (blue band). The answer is 1.2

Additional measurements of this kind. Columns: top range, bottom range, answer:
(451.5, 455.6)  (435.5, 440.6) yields 1.16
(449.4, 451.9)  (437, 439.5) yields 1.26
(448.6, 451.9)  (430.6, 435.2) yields 1.31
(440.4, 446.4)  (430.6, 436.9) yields 1.12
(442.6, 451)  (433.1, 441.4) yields 1.14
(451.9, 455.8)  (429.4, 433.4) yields 1.35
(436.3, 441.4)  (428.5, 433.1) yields 1.18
